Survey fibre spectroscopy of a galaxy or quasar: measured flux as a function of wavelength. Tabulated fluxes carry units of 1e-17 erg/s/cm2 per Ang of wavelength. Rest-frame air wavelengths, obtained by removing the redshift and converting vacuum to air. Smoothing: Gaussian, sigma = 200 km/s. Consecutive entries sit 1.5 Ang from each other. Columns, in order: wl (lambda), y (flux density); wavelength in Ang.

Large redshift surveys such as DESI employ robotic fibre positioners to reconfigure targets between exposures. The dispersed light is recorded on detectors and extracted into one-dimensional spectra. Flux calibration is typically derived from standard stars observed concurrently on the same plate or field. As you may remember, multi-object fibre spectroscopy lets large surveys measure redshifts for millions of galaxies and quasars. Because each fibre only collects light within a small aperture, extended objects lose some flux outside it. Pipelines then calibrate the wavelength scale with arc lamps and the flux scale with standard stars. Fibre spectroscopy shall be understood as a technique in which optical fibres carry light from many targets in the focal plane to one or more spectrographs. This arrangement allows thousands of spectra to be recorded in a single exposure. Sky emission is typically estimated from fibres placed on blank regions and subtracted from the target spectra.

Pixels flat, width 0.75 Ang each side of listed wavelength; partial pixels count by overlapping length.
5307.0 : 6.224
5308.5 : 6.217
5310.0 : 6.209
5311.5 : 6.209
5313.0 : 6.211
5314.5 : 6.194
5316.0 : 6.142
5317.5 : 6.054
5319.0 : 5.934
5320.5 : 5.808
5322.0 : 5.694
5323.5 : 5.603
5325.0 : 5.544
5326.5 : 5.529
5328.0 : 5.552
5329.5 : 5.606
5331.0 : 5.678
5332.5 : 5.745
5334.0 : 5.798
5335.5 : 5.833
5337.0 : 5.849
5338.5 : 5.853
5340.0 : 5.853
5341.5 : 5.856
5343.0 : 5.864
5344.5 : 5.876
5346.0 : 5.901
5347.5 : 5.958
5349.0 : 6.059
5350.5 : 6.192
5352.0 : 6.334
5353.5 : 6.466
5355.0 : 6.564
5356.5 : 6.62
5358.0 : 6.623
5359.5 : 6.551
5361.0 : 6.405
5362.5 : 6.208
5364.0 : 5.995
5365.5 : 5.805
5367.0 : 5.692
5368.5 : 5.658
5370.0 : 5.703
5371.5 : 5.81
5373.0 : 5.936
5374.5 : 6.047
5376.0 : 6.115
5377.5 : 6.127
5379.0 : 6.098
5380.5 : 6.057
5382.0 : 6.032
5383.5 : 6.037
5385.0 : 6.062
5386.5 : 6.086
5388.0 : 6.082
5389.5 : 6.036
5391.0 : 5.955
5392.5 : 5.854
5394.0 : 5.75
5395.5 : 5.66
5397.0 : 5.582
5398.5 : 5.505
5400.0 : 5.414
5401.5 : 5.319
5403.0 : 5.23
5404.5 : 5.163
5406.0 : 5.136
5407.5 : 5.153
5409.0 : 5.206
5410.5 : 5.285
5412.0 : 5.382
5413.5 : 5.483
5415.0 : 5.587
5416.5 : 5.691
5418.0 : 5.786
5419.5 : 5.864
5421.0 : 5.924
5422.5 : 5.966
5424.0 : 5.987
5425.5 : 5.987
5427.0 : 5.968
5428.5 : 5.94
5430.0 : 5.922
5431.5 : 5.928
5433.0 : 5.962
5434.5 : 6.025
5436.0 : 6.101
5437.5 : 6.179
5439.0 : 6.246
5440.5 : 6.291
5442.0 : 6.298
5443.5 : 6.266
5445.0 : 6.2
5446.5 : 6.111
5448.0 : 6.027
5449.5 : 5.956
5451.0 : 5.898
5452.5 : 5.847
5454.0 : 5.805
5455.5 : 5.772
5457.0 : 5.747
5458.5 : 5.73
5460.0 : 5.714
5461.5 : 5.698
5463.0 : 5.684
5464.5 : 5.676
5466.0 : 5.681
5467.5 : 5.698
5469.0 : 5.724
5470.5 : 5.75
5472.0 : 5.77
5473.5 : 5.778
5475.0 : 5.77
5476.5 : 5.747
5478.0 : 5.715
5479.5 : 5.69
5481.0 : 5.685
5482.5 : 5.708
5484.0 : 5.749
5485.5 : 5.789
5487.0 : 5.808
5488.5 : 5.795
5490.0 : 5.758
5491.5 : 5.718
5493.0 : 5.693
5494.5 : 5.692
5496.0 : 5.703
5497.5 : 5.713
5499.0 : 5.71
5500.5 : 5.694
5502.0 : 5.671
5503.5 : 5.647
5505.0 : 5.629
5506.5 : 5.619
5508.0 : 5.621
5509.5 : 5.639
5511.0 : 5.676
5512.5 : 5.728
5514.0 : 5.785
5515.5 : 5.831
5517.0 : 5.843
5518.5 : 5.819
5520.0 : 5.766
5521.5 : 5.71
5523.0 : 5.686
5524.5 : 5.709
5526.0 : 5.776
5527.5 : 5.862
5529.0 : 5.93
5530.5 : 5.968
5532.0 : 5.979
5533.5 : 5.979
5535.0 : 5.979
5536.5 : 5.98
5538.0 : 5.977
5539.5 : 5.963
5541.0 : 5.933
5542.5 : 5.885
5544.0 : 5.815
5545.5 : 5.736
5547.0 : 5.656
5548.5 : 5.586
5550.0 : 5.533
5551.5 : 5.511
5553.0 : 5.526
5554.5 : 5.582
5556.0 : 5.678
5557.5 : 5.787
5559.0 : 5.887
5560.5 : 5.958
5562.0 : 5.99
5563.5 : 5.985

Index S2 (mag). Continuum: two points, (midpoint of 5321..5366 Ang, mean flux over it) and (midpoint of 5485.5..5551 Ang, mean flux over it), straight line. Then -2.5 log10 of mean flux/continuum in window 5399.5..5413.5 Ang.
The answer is 0.125 mag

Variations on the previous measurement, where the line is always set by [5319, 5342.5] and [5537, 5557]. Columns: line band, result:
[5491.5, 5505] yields 0.01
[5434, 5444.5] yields -0.09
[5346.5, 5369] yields -0.09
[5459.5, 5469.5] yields 0.01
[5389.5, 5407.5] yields 0.04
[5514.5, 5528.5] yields -0.01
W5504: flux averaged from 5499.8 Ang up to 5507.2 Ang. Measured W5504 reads 5.65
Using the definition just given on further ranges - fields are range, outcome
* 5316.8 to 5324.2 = 5.82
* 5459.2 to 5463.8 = 5.7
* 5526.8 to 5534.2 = 5.94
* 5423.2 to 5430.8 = 5.96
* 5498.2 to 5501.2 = 5.7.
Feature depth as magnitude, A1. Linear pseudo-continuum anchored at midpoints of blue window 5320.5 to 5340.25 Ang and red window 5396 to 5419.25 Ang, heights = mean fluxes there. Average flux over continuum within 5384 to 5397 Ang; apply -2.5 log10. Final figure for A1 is -0.08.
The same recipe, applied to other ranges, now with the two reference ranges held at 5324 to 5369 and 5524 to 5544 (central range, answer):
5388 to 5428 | 0.064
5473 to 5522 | 0.038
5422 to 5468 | 0.000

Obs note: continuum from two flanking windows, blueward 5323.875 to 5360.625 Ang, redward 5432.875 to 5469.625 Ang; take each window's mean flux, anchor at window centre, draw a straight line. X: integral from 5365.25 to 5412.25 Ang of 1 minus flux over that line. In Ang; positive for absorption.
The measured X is 1.93 Ang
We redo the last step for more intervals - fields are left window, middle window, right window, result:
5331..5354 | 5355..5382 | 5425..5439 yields -0.6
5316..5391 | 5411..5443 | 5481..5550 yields -0.2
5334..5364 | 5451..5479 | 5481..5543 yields 0.7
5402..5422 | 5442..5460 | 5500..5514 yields -1.3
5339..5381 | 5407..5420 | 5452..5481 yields 0.9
